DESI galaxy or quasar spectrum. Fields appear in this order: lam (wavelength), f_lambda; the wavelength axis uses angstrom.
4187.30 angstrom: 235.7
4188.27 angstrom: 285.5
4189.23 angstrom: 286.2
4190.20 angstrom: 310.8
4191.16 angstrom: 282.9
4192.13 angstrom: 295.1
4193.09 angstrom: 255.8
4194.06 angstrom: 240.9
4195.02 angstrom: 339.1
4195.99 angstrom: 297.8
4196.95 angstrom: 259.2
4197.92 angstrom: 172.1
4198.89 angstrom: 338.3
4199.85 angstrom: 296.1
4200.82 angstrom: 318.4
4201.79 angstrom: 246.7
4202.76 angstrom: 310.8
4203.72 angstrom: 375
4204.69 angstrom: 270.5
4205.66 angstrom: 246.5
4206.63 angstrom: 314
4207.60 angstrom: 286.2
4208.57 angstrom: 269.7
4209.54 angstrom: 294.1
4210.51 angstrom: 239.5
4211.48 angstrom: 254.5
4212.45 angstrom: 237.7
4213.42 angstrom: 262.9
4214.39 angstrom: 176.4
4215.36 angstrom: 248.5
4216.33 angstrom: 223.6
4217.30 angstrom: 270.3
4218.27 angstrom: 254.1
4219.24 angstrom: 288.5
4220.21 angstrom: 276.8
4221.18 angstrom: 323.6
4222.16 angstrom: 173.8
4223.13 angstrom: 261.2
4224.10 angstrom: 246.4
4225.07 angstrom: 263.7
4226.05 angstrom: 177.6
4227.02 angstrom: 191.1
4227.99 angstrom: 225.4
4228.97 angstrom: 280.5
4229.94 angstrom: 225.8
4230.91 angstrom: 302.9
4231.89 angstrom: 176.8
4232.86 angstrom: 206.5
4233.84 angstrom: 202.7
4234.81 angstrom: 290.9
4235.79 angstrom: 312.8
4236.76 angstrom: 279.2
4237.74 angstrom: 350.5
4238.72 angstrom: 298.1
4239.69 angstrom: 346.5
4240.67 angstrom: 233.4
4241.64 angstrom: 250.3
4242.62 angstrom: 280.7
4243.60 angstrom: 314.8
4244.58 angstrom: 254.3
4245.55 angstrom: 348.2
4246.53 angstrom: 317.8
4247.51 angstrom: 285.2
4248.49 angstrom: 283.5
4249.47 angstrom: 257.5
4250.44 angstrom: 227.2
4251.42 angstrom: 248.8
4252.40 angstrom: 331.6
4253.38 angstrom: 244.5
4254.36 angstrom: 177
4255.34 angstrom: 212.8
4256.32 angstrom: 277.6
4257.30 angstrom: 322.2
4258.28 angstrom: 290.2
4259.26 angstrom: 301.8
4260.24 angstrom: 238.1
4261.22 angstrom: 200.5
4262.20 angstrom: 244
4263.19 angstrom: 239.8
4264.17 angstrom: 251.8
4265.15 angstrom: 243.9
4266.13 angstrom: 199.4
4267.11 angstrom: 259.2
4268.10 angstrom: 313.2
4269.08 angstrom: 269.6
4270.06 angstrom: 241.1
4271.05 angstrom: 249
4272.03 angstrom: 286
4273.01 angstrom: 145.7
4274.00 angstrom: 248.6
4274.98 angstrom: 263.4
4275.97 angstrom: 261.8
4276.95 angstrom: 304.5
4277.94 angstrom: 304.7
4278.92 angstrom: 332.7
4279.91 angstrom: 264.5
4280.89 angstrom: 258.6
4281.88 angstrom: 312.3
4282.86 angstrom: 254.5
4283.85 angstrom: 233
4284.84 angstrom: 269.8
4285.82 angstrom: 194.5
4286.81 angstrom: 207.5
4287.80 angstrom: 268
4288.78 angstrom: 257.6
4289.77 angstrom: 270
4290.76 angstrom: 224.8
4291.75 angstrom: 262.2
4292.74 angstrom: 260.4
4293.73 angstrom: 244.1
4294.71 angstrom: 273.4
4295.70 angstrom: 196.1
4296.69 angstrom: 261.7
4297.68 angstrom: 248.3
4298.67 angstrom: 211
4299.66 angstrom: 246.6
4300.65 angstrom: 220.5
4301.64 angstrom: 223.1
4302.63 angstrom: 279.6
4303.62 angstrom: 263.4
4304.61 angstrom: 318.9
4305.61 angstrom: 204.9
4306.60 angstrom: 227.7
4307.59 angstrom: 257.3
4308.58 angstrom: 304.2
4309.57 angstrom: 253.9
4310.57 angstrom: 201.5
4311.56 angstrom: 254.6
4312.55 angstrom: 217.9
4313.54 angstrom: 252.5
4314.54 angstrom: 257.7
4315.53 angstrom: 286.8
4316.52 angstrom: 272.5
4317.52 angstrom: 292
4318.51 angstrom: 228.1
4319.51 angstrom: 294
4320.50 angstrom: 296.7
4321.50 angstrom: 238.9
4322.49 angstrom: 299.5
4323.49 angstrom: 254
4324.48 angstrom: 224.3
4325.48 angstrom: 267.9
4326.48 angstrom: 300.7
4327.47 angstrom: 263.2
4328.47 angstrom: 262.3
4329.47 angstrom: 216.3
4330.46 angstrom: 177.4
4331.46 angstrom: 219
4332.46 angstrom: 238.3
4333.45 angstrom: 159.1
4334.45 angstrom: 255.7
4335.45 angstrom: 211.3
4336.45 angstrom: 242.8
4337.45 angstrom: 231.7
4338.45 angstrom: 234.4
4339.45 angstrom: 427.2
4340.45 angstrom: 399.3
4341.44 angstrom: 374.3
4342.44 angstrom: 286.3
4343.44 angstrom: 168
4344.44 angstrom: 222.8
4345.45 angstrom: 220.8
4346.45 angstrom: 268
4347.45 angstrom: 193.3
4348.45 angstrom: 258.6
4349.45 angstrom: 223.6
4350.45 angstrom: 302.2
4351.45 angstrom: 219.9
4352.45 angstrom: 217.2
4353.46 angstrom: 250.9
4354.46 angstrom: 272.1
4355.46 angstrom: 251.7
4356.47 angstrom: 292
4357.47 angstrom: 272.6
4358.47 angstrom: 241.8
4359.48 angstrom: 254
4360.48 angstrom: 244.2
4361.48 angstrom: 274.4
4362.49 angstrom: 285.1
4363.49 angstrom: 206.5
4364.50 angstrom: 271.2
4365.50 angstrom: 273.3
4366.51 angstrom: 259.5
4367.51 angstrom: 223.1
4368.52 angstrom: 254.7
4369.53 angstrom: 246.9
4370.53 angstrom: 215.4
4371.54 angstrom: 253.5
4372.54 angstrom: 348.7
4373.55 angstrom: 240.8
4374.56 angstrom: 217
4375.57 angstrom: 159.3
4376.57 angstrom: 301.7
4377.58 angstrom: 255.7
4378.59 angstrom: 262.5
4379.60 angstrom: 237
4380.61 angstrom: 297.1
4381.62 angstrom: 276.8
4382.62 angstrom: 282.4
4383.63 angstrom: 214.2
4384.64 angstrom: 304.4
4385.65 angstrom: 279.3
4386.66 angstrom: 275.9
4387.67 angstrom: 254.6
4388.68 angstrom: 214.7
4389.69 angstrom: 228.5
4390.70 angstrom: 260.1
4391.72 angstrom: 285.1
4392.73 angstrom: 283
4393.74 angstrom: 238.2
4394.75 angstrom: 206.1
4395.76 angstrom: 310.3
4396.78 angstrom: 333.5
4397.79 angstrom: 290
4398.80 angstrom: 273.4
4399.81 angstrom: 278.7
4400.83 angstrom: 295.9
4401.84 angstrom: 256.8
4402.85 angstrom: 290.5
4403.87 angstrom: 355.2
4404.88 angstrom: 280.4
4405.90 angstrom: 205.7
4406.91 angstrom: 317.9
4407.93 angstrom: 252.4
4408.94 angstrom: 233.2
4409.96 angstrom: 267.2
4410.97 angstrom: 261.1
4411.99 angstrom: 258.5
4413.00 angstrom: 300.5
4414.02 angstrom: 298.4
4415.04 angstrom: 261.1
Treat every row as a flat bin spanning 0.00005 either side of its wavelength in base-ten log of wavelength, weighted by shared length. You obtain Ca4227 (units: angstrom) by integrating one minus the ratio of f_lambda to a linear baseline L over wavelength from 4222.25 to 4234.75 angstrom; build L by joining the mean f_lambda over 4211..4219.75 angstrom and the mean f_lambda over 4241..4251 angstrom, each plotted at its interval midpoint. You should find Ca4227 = 1.48 angstrom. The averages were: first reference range 247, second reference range 281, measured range 230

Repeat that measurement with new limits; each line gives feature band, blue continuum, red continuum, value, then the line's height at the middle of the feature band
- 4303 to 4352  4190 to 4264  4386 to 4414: 2.4 angstrom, 269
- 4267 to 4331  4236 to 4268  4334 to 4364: 2.3 angstrom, 265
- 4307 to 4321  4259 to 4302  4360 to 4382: -0.5 angstrom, 252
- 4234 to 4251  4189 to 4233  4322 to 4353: -1.8 angstrom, 261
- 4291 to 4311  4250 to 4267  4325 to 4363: 0.4 angstrom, 253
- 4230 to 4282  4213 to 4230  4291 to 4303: -5.0 angstrom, 243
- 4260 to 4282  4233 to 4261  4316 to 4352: 1.1 angstrom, 271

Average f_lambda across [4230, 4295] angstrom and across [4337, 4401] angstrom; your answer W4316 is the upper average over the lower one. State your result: 1.00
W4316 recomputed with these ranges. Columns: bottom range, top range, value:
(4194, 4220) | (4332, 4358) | 0.95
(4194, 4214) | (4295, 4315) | 0.88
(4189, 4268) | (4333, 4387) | 0.97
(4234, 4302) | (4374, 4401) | 1.00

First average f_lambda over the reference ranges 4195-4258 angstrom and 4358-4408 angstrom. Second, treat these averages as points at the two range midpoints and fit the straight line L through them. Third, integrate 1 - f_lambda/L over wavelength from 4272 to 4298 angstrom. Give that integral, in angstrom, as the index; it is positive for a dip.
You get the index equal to 1.0 angstrom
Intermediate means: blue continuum 267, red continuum 263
